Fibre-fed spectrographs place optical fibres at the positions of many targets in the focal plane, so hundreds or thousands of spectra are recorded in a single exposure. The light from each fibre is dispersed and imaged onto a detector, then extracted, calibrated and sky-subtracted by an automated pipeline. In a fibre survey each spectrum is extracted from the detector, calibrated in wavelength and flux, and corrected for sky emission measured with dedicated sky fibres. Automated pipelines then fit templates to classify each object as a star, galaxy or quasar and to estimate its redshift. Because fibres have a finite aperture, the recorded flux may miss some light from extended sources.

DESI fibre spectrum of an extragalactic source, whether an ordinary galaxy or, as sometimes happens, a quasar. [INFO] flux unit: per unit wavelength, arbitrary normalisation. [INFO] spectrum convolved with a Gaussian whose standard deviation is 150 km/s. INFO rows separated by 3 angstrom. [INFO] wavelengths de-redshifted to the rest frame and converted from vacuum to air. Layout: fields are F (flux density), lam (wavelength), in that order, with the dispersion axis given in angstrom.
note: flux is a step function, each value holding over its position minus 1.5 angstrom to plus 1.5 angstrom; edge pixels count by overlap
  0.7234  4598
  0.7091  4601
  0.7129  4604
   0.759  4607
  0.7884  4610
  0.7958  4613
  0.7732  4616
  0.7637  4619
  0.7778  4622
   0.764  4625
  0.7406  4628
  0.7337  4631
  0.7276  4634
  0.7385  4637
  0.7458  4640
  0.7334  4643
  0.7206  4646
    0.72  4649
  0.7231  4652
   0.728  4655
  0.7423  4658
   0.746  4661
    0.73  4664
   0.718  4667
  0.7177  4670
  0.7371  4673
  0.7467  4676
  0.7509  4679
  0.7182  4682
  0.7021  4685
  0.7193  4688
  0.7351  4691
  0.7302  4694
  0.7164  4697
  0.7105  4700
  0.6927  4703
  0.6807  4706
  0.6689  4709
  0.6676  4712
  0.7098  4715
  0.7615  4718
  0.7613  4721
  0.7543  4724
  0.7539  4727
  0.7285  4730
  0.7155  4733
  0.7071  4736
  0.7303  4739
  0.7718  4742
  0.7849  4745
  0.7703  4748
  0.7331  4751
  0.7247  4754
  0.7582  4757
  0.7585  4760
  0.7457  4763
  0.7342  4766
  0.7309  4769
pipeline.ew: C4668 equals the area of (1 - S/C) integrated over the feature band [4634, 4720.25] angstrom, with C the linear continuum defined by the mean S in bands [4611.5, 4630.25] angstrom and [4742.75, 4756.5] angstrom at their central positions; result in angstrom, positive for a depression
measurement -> 4.5 angstrom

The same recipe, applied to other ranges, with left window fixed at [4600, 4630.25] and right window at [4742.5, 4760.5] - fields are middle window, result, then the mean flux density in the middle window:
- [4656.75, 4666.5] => 0.26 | 0.737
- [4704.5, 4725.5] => 1.15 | 0.715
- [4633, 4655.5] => 0.84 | 0.73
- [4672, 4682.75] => 0.25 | 0.74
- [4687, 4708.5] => 1.33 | 0.71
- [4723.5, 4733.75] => 0.24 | 0.738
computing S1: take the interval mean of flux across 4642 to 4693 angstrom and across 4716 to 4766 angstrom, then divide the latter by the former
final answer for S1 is 1.0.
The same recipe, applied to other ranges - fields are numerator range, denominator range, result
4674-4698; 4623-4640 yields 0.98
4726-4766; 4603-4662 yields 1.00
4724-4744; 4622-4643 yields 0.99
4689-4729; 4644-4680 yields 0.98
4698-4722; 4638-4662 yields 0.96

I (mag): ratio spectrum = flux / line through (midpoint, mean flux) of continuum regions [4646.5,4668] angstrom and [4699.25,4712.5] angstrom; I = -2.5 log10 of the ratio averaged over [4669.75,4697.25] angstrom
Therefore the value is -0.04 mag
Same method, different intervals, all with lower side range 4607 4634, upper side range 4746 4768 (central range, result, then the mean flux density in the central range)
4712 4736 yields 0.03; 0.734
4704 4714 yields 0.12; 0.675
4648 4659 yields 0.05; 0.728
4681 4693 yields 0.05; 0.719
